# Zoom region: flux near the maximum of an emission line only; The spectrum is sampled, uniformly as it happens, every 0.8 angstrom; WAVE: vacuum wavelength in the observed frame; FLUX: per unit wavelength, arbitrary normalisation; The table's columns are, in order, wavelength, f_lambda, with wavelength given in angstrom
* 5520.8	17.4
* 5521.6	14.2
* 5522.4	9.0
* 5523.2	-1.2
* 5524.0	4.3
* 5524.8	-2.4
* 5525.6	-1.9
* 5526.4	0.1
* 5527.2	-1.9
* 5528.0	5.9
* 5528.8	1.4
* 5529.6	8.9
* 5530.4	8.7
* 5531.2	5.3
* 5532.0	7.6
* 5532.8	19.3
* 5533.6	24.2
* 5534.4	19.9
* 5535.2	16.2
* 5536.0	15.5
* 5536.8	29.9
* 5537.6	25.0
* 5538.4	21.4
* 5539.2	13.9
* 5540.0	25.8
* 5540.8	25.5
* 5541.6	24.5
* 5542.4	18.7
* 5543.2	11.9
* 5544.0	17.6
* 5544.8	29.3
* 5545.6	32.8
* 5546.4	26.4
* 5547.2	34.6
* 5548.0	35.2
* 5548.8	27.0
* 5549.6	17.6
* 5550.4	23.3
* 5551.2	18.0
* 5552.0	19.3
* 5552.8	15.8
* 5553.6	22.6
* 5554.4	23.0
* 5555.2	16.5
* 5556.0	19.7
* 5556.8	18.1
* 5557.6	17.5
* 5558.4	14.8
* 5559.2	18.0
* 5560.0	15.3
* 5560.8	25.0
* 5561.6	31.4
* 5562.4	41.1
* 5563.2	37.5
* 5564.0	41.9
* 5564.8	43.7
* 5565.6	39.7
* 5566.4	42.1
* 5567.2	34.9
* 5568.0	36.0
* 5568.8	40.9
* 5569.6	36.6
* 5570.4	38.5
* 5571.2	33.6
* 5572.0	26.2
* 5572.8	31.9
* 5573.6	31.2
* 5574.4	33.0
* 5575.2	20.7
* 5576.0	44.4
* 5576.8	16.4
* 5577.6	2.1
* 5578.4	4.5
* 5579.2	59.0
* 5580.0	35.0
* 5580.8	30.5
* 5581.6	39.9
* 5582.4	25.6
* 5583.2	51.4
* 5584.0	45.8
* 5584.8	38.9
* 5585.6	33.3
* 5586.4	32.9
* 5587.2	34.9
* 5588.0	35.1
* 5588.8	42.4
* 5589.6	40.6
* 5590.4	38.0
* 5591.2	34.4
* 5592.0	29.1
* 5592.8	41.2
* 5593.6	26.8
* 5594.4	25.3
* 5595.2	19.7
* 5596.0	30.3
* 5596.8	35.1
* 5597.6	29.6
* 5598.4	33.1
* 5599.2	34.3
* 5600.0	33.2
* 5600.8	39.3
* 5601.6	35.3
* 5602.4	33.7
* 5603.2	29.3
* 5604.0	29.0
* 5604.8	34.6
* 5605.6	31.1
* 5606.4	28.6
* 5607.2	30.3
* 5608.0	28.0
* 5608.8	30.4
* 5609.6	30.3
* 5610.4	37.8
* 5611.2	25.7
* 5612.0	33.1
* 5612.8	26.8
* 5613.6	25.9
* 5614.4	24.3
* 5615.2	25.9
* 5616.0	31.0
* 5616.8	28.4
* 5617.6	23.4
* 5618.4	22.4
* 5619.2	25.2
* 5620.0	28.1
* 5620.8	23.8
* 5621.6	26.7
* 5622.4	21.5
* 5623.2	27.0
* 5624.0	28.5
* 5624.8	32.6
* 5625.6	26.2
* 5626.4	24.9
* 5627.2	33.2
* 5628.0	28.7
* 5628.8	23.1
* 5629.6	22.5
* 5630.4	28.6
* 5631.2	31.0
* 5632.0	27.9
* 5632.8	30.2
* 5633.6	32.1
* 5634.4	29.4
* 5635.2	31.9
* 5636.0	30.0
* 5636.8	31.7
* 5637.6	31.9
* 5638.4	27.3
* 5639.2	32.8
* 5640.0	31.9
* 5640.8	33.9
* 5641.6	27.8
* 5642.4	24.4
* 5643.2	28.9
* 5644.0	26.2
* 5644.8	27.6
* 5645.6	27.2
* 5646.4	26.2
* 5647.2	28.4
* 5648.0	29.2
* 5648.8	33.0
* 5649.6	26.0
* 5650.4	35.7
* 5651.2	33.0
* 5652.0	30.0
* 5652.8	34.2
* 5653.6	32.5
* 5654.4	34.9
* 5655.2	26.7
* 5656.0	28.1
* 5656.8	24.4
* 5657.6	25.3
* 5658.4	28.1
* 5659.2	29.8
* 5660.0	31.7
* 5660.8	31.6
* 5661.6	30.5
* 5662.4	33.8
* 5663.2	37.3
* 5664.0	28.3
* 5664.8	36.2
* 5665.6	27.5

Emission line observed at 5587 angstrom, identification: Lyman alpha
